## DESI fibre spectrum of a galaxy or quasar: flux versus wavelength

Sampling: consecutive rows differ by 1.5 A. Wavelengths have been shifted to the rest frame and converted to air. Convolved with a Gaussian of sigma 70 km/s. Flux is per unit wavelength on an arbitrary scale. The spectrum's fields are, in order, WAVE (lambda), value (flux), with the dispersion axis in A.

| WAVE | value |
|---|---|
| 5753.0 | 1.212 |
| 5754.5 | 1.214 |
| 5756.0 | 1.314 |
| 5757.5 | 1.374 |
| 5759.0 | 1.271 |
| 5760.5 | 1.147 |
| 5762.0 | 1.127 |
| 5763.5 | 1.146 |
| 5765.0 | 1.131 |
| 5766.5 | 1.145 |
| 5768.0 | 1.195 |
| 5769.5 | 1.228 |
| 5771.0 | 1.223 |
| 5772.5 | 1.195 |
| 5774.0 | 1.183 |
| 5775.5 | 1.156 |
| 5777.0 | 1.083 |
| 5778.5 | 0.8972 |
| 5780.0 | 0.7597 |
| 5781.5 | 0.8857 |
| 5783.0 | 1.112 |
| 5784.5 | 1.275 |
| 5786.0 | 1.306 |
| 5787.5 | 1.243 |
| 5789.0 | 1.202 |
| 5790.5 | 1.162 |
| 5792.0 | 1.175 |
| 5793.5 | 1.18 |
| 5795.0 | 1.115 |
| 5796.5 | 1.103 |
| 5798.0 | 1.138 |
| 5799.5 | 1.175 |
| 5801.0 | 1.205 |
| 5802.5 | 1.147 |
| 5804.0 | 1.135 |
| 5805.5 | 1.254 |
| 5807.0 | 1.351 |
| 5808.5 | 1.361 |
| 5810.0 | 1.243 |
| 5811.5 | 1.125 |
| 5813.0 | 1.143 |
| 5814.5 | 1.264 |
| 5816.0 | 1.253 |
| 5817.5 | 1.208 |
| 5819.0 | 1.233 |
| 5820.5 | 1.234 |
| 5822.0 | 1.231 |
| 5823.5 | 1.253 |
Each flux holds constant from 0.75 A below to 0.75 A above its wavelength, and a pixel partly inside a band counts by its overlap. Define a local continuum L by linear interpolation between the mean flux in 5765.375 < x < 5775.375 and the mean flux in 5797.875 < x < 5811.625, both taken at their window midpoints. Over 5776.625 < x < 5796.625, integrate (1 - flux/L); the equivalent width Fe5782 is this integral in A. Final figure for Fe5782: 1.6 A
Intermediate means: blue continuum 1.19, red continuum 1.22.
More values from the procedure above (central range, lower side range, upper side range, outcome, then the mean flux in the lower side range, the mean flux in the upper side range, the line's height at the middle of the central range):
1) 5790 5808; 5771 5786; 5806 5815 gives 0.1 A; 1.08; 1.25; 1.19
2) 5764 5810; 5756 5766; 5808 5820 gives 2.2 A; 1.21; 1.23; 1.22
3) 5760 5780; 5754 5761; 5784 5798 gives 1.8 A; 1.27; 1.19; 1.24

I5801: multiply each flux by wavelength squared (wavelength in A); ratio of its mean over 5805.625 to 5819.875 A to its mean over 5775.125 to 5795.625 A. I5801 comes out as 1.13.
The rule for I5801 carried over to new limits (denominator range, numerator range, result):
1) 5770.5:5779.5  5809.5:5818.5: 1.10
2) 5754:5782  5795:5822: 1.07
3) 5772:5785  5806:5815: 1.20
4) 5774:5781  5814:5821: 1.26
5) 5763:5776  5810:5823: 1.05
